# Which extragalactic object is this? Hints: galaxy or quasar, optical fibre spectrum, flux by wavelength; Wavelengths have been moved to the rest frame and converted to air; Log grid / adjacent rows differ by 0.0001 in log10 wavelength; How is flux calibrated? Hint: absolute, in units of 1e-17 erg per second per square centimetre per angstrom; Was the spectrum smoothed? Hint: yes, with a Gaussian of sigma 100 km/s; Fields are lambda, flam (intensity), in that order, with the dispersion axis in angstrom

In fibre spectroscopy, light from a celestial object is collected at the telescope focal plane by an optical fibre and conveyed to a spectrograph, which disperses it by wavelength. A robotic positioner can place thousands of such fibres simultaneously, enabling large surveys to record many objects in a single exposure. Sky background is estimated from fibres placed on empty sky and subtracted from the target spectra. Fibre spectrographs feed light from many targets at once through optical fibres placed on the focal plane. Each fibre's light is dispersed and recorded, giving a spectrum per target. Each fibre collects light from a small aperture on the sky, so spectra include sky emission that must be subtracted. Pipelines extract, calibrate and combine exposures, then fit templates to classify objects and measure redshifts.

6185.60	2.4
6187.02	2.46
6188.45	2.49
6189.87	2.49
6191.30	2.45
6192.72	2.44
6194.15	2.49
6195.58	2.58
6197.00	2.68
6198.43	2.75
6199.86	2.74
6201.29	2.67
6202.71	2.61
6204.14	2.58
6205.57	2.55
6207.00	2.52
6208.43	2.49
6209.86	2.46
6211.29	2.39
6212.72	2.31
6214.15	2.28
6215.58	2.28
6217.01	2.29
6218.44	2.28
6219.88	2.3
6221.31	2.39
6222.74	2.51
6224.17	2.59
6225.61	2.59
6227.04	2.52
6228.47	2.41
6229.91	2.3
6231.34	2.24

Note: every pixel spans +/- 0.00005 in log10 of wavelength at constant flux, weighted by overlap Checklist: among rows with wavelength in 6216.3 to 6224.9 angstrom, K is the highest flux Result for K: 2.59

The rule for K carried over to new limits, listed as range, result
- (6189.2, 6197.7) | 2.68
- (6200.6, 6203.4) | 2.67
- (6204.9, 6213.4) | 2.55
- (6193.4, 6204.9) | 2.75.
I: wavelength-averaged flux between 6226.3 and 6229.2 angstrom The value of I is 2.47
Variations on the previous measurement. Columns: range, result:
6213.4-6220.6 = 2.29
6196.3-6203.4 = 2.69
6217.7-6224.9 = 2.41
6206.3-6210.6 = 2.49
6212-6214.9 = 2.3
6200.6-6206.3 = 2.6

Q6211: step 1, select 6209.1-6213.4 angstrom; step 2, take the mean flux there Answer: 2.39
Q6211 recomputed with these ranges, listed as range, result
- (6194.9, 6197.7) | 2.64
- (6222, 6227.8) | 2.55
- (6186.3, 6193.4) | 2.47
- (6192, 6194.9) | 2.46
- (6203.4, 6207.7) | 2.55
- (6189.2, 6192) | 2.47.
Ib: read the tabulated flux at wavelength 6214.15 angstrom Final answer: 2.28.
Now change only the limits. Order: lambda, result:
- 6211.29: 2.39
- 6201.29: 2.67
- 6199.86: 2.74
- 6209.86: 2.46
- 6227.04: 2.52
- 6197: 2.68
